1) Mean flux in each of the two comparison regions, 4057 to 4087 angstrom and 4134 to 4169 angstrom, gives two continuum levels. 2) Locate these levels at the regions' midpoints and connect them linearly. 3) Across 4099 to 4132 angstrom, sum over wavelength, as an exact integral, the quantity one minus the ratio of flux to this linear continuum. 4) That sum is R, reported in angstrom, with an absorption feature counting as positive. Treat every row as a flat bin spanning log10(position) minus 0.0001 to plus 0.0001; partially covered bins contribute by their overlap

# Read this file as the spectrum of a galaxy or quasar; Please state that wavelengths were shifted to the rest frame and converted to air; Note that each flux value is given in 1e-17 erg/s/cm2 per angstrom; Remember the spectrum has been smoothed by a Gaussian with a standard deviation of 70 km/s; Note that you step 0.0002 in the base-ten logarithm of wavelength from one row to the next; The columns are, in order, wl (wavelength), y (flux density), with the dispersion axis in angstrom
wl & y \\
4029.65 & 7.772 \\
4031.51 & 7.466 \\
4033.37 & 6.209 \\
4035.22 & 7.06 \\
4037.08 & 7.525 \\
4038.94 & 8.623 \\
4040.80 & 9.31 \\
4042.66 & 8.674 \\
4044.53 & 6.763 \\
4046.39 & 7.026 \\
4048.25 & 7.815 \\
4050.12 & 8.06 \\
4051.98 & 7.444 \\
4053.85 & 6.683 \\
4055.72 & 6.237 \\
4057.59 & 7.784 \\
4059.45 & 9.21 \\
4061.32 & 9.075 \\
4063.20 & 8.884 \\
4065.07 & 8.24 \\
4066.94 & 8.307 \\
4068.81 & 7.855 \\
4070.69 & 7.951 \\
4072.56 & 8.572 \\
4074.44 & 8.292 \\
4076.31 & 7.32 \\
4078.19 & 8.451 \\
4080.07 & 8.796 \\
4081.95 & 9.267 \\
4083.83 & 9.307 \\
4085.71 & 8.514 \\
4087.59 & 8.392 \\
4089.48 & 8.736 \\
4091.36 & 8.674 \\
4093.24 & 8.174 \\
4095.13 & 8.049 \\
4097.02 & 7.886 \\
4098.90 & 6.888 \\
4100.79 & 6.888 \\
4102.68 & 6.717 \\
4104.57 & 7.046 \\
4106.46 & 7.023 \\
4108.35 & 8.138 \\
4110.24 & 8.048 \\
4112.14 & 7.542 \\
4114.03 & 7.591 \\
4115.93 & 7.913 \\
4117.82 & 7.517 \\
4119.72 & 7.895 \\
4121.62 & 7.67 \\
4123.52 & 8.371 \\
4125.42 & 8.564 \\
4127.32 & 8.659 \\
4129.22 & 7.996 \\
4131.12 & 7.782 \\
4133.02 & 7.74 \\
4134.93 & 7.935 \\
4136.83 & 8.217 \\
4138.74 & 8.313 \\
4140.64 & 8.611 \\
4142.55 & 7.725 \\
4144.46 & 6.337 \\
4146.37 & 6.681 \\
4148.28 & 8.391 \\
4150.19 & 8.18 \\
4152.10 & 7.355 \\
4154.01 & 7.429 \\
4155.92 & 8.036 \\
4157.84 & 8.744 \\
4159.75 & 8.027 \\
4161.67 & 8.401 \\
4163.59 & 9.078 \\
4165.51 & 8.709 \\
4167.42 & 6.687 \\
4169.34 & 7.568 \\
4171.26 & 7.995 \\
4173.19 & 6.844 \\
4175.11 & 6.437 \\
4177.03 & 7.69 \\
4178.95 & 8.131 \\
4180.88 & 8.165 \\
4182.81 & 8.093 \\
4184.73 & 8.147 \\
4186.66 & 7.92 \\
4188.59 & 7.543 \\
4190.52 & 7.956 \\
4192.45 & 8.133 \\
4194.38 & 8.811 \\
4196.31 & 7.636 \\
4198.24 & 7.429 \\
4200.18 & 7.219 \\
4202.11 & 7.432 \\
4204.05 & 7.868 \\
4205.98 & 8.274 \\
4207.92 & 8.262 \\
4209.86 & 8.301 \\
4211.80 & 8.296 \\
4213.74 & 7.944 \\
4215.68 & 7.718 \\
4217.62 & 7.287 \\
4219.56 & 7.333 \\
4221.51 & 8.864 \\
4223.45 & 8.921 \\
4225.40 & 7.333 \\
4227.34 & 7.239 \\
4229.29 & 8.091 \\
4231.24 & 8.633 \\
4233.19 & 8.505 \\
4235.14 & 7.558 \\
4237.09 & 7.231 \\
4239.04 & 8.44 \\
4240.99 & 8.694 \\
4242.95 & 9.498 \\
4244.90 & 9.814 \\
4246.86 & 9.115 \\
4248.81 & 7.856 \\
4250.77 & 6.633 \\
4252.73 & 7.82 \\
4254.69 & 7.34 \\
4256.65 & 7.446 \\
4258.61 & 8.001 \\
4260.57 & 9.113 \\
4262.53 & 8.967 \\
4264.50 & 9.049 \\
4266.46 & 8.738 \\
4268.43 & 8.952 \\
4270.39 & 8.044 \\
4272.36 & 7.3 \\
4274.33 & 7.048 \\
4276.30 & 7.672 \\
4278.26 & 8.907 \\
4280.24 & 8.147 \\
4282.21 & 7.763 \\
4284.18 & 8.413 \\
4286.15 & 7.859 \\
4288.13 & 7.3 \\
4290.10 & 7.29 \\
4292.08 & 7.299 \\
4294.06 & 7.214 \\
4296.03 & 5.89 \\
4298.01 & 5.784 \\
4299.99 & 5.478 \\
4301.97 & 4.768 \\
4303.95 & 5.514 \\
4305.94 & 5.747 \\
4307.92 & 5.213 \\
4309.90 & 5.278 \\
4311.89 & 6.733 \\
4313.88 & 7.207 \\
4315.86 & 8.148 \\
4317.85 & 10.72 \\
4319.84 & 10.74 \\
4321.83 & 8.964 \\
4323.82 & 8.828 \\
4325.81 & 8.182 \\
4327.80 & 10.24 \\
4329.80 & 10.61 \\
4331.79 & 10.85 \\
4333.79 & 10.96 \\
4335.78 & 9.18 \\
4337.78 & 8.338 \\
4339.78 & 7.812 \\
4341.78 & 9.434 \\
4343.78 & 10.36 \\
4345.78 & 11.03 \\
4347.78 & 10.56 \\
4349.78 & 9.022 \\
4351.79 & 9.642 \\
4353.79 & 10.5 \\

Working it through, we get 1.9 angstrom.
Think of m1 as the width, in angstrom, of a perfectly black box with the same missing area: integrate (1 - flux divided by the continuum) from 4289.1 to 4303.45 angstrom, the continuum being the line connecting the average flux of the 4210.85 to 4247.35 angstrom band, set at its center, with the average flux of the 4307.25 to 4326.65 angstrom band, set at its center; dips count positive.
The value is 3.3 angstrom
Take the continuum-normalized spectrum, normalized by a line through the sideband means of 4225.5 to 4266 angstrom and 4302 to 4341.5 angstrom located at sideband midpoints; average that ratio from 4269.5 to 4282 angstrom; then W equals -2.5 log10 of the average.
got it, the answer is 0.06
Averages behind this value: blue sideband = 8.24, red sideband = 8.32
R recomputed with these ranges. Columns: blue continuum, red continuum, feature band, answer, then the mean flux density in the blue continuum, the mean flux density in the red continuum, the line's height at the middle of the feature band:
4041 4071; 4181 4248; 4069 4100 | -1.4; 7.91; 8.11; 7.94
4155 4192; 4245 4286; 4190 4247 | -0.6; 7.9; 8.15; 8.02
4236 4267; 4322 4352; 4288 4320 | 8.5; 8.35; 9.65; 9.15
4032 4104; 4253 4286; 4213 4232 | 0.5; 7.98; 8.17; 8.12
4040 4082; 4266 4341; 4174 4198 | 0.3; 8.06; 7.87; 7.96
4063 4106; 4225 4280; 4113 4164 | 1.1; 8.11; 8.19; 8.14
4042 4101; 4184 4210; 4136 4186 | 0.7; 8.08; 7.91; 7.96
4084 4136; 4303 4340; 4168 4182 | 0.9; 7.89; 8.4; 8.04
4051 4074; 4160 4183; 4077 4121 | -0.1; 8.03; 7.81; 7.95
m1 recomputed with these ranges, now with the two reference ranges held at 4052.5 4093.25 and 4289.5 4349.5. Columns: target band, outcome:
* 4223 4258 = 0.44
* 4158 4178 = 1.13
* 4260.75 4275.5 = -0.25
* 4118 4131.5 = 0.26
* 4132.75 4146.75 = 0.90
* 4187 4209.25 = 0.96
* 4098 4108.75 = 1.58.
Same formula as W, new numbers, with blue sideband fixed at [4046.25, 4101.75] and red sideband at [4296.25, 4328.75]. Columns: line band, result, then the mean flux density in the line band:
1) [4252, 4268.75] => -0.121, 8.37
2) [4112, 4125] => 0.018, 7.83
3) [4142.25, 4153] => 0.062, 7.43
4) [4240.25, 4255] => -0.116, 8.38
